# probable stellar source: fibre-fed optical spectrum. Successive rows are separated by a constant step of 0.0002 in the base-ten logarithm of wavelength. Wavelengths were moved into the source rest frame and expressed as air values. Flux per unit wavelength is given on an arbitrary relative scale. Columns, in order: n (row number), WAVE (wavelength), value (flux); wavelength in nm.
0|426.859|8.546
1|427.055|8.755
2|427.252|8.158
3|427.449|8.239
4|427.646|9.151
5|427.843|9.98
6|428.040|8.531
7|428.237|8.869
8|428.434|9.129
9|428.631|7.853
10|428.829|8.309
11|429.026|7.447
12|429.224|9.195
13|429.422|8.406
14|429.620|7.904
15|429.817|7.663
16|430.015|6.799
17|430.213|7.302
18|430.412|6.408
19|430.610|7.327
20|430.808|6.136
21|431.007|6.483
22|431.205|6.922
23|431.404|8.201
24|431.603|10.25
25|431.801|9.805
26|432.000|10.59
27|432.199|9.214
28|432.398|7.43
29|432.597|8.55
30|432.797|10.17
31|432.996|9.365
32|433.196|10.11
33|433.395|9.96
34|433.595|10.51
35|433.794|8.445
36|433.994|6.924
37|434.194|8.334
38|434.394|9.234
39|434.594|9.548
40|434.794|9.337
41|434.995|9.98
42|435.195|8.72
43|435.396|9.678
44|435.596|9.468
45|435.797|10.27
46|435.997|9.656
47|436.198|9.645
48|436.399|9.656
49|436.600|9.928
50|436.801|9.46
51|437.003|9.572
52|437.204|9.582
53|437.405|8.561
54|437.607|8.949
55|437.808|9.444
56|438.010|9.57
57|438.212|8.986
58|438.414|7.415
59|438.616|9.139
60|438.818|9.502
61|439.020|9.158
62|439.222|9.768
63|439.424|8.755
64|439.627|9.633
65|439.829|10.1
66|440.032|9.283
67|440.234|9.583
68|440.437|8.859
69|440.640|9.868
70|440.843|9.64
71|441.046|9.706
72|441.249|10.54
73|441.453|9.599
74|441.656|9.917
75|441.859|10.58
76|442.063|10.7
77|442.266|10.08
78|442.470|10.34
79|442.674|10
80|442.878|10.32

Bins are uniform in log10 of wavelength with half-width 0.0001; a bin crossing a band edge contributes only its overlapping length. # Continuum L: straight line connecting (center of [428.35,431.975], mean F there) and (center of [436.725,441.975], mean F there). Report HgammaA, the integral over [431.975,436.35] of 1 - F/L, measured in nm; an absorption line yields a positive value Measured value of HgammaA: -0.37 nm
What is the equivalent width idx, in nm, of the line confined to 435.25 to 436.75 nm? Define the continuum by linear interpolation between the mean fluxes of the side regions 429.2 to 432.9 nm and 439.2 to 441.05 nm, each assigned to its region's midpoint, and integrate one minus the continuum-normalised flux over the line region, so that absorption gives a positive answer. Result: -0.14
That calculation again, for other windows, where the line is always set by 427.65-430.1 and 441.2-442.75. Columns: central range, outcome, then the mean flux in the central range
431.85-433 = -0.046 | 9.23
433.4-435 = 0.015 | 9.04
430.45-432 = 0.130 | 8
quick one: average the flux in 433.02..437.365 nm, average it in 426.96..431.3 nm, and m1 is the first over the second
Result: 1.2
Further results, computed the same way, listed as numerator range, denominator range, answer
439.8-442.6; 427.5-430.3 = 1.19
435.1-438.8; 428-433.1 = 1.13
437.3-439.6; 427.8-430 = 1.08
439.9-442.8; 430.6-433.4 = 1.14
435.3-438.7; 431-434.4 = 1.04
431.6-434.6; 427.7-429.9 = 1.09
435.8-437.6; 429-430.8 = 1.26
